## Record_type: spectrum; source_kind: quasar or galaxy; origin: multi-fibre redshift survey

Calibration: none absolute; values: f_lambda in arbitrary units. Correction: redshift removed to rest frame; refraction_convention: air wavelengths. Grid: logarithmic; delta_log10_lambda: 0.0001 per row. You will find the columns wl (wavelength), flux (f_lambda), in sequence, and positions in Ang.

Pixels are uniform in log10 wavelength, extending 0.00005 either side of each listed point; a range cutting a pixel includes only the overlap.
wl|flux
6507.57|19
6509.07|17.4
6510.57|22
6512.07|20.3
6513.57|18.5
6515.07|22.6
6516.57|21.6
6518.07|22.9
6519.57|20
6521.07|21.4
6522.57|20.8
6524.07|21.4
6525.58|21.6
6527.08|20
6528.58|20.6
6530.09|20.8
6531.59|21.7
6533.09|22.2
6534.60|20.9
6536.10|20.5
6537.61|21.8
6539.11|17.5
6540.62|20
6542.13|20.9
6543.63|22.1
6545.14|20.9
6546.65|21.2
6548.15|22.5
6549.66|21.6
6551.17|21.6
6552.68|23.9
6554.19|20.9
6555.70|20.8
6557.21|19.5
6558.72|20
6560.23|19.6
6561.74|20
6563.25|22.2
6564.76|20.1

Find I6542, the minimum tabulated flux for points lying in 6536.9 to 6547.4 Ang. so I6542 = 17.5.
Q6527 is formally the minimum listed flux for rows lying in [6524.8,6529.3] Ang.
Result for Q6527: 20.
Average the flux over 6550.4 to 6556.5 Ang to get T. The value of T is 21.8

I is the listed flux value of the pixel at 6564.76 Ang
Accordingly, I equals 20.1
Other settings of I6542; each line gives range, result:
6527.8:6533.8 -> 20.6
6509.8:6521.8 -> 18.5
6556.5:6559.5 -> 19.5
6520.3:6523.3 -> 20.8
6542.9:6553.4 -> 20.9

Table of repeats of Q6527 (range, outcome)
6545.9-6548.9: 21.2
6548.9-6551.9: 21.6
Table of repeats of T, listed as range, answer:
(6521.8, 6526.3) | 21.2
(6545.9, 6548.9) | 21.9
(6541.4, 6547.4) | 21.3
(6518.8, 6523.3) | 20.8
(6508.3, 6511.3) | 19.7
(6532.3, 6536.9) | 21.2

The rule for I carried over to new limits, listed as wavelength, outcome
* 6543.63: 22.1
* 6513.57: 18.5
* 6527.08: 20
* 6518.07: 22.9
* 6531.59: 21.7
